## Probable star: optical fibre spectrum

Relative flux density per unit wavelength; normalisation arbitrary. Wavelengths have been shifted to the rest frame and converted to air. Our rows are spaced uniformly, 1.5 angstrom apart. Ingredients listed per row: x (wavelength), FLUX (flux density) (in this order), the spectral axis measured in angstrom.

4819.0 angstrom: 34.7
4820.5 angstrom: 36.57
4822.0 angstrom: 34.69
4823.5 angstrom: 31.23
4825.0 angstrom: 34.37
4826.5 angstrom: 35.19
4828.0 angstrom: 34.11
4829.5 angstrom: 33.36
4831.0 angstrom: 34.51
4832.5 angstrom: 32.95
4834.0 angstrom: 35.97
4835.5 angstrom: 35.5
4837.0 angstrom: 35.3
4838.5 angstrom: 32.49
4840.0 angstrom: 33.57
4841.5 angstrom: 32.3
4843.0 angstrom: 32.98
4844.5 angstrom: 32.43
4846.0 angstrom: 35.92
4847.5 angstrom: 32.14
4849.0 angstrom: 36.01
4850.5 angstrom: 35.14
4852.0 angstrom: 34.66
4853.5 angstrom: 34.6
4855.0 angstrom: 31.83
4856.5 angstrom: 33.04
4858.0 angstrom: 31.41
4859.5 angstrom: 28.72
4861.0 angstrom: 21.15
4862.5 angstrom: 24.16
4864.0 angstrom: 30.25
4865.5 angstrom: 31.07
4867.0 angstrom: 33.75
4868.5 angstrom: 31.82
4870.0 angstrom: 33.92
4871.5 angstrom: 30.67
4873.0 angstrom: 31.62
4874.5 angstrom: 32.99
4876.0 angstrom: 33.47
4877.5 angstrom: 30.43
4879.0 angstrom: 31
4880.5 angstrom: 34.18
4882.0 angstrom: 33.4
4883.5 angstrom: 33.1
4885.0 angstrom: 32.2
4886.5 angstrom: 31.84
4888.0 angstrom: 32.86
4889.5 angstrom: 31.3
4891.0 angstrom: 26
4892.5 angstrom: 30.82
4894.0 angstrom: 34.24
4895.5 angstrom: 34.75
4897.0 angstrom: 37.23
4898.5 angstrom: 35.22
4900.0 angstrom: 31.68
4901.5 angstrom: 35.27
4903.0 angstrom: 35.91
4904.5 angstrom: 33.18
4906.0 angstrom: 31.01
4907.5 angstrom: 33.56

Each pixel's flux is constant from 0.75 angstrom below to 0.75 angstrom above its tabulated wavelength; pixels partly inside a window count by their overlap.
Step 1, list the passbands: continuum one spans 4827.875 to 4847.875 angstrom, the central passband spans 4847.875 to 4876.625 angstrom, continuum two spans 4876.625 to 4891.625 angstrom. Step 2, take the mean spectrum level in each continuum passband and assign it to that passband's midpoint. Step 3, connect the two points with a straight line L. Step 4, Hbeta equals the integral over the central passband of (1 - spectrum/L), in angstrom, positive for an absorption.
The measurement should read 1.0 angstrom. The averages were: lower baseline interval 33.8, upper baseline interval 31.7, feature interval 31.6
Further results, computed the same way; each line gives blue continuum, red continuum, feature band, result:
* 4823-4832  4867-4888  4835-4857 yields -0.4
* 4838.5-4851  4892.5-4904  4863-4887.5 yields 1.5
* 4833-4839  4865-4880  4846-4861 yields 0.4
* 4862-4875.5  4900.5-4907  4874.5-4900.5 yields 0.0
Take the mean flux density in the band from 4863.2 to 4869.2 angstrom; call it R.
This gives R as 31.7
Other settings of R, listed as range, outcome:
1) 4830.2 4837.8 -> 34.8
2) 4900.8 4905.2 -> 34.8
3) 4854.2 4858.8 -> 32.1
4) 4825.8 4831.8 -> 34.3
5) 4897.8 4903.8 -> 34.5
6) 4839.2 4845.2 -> 32.8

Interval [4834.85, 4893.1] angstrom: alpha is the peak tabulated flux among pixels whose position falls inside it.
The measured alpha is 36.01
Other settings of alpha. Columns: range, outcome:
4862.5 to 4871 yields 33.92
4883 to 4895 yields 34.24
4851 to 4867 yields 34.66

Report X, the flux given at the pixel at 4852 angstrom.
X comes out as 34.66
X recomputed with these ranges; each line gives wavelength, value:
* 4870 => 33.92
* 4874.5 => 32.99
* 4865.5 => 31.07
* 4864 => 30.25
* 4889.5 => 31.3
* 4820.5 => 36.57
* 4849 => 36.01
